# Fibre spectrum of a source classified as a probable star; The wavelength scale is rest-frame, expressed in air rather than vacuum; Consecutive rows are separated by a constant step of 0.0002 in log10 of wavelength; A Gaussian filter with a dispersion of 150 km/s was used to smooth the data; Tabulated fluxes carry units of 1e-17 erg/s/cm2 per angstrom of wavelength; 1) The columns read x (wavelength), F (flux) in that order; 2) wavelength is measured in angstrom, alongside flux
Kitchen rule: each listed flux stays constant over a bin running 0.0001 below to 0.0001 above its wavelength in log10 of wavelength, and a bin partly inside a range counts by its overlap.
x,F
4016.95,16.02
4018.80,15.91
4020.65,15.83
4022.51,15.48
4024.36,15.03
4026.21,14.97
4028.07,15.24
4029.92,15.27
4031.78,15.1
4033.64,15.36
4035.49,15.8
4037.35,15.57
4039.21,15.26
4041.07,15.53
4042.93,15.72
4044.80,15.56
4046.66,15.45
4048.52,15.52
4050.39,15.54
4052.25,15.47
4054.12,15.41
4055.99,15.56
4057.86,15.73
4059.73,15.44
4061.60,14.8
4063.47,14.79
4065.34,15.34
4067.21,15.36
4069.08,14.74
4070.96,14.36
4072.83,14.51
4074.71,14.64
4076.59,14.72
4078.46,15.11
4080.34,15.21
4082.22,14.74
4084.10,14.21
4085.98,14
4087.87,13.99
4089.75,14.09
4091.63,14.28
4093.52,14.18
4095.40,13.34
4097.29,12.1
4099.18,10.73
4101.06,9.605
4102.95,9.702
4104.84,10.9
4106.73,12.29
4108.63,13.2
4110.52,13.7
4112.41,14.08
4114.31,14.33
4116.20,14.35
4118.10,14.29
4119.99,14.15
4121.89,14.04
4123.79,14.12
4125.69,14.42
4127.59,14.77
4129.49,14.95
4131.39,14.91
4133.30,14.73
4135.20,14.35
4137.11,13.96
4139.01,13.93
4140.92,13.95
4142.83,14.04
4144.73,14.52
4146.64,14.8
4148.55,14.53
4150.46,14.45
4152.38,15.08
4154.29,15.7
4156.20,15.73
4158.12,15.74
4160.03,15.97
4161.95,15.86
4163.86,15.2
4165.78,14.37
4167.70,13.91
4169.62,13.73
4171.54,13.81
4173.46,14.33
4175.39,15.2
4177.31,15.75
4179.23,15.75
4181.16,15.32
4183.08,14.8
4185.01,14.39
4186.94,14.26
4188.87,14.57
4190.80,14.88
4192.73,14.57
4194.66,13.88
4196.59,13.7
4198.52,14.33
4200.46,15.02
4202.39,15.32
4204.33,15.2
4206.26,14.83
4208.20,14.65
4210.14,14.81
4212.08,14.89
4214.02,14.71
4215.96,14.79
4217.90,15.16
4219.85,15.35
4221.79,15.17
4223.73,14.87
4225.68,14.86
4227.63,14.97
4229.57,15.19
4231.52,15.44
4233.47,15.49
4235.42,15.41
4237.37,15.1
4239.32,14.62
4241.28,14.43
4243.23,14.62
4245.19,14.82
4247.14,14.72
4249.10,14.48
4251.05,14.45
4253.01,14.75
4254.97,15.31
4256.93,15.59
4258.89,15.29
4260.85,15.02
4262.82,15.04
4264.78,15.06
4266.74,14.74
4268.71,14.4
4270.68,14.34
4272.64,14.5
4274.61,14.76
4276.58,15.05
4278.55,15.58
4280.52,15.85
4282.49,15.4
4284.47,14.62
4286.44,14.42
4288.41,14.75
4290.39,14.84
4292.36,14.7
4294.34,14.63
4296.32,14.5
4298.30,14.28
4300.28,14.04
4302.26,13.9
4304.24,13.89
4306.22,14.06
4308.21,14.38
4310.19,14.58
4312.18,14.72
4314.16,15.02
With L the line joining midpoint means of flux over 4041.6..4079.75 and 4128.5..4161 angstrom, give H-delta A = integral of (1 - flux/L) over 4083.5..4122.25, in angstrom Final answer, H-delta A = 4.9 angstrom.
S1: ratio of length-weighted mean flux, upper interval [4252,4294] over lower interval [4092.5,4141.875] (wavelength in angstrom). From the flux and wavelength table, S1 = 1.1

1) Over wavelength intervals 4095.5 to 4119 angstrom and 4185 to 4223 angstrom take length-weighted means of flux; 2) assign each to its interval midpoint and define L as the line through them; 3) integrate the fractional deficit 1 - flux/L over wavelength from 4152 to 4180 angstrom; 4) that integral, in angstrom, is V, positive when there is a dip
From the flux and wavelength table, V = -2.5 angstrom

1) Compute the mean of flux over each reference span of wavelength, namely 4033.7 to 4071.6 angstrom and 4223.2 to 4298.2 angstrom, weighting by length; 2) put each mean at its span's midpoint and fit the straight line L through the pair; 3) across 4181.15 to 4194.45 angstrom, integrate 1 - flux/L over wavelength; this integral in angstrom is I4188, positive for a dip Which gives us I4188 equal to 0.4 angstrom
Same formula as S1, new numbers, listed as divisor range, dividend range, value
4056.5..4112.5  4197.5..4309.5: 1.07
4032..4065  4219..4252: 0.97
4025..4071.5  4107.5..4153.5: 0.93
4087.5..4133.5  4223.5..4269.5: 1.12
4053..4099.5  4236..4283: 1.03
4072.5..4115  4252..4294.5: 1.12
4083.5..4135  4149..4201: 1.10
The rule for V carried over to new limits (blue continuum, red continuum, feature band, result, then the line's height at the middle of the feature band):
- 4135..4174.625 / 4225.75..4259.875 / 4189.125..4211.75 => 0.3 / 14.8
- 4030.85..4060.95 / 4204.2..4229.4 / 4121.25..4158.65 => 1.4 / 15.2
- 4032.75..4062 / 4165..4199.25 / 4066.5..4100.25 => 2.5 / 15.2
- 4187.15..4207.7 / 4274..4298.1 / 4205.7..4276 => -0.7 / 14.8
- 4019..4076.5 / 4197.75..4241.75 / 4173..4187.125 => 0.0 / 15.1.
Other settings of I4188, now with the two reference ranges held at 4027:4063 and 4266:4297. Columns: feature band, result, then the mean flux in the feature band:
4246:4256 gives 0.1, 14.8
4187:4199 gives 0.6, 14.3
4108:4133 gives 1.6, 14.3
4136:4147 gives 0.7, 14.2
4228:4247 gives -0.1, 15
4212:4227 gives 0.0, 15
